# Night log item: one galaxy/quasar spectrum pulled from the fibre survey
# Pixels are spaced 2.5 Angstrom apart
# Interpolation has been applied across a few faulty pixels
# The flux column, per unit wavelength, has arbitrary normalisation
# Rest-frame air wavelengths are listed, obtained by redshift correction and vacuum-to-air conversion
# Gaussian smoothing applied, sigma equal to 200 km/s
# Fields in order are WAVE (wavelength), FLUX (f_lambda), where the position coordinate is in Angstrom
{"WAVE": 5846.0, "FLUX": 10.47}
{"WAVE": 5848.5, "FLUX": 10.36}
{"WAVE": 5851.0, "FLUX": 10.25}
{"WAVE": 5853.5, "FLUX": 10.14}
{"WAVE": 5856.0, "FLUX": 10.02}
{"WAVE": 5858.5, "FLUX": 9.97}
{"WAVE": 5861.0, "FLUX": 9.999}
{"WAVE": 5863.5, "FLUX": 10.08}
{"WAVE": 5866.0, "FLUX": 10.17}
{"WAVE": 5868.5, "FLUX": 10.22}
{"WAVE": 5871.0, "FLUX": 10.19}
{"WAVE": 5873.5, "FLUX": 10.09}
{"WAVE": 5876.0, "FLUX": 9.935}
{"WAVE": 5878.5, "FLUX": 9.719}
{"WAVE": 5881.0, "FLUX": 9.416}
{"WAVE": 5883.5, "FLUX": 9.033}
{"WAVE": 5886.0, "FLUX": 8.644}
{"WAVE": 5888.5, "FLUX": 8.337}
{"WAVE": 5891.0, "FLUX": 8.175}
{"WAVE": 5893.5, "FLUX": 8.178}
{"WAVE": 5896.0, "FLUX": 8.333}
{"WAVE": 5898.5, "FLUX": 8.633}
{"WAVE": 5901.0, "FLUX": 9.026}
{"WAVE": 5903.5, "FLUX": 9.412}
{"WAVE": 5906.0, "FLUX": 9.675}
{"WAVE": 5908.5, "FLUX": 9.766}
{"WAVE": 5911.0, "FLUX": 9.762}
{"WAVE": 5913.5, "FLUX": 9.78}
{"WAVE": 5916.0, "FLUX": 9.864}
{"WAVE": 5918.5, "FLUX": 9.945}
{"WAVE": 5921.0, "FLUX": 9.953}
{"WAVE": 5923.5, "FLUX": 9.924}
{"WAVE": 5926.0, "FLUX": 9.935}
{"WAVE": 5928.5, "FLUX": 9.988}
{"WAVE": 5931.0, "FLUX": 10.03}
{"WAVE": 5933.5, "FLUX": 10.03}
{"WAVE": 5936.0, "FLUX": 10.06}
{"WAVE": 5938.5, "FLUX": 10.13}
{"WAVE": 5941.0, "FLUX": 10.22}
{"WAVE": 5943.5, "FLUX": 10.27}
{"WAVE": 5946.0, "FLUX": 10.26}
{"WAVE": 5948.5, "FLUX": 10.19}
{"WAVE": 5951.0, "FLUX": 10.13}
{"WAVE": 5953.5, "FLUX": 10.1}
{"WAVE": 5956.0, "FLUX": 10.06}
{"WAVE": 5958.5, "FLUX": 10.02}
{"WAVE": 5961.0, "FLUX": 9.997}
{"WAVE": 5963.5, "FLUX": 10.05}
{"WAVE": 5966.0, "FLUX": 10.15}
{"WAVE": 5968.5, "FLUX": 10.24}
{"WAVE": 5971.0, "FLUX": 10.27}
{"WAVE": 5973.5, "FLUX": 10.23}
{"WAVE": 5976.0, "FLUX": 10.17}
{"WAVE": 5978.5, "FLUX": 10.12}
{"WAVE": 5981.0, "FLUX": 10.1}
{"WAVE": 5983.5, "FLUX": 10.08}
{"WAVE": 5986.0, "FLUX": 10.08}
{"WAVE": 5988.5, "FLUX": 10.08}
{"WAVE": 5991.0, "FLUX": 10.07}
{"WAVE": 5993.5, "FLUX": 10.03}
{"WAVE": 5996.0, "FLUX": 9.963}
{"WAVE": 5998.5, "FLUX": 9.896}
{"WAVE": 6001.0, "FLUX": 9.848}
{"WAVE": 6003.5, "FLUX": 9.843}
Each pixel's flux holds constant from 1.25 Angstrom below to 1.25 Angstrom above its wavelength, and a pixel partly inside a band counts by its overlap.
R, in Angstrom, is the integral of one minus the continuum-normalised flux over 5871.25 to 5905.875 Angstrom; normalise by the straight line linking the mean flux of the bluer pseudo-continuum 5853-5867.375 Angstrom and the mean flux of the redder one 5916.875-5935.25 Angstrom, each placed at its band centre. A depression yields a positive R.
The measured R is 3.4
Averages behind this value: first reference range 10.1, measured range 9.05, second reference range 9.97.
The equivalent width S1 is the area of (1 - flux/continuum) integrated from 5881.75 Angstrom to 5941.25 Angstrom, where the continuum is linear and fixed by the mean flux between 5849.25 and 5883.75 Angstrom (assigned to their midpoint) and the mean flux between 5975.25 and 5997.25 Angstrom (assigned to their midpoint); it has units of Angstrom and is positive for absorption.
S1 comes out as 3.4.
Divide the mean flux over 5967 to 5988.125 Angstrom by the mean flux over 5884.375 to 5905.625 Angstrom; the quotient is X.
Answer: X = 1.18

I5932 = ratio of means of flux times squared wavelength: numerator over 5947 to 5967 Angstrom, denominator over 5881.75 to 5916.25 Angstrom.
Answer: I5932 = 1.14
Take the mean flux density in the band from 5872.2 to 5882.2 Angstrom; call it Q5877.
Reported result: 9.79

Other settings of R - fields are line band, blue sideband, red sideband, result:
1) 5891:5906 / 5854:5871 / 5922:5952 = 1.99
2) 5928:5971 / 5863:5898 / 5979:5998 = -1.50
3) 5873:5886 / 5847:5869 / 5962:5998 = 0.79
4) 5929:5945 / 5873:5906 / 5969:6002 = -0.99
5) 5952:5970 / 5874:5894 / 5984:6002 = -0.71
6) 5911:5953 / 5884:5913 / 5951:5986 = -2.38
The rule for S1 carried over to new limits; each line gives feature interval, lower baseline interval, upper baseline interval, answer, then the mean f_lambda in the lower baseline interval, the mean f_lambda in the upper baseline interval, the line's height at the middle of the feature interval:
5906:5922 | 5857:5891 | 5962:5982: 0.0 Angstrom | 9.62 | 10.2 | 9.85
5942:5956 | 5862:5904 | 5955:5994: -0.4 Angstrom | 9.27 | 10.1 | 9.88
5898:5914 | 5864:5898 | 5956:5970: 0.1 Angstrom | 9.27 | 10.1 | 9.52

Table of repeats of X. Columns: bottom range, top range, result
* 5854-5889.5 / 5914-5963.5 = 1.03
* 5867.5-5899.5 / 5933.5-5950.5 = 1.11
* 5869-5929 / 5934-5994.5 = 1.08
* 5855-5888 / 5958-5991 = 1.04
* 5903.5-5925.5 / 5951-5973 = 1.03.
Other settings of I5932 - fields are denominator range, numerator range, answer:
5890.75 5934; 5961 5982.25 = 1.09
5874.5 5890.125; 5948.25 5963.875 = 1.13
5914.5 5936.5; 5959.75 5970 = 1.03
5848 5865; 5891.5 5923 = 0.94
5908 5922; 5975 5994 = 1.05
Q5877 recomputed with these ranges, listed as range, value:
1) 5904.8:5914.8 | 9.75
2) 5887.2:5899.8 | 8.34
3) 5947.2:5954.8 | 10.1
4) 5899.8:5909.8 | 9.47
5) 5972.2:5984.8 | 10.1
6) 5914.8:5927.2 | 9.92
